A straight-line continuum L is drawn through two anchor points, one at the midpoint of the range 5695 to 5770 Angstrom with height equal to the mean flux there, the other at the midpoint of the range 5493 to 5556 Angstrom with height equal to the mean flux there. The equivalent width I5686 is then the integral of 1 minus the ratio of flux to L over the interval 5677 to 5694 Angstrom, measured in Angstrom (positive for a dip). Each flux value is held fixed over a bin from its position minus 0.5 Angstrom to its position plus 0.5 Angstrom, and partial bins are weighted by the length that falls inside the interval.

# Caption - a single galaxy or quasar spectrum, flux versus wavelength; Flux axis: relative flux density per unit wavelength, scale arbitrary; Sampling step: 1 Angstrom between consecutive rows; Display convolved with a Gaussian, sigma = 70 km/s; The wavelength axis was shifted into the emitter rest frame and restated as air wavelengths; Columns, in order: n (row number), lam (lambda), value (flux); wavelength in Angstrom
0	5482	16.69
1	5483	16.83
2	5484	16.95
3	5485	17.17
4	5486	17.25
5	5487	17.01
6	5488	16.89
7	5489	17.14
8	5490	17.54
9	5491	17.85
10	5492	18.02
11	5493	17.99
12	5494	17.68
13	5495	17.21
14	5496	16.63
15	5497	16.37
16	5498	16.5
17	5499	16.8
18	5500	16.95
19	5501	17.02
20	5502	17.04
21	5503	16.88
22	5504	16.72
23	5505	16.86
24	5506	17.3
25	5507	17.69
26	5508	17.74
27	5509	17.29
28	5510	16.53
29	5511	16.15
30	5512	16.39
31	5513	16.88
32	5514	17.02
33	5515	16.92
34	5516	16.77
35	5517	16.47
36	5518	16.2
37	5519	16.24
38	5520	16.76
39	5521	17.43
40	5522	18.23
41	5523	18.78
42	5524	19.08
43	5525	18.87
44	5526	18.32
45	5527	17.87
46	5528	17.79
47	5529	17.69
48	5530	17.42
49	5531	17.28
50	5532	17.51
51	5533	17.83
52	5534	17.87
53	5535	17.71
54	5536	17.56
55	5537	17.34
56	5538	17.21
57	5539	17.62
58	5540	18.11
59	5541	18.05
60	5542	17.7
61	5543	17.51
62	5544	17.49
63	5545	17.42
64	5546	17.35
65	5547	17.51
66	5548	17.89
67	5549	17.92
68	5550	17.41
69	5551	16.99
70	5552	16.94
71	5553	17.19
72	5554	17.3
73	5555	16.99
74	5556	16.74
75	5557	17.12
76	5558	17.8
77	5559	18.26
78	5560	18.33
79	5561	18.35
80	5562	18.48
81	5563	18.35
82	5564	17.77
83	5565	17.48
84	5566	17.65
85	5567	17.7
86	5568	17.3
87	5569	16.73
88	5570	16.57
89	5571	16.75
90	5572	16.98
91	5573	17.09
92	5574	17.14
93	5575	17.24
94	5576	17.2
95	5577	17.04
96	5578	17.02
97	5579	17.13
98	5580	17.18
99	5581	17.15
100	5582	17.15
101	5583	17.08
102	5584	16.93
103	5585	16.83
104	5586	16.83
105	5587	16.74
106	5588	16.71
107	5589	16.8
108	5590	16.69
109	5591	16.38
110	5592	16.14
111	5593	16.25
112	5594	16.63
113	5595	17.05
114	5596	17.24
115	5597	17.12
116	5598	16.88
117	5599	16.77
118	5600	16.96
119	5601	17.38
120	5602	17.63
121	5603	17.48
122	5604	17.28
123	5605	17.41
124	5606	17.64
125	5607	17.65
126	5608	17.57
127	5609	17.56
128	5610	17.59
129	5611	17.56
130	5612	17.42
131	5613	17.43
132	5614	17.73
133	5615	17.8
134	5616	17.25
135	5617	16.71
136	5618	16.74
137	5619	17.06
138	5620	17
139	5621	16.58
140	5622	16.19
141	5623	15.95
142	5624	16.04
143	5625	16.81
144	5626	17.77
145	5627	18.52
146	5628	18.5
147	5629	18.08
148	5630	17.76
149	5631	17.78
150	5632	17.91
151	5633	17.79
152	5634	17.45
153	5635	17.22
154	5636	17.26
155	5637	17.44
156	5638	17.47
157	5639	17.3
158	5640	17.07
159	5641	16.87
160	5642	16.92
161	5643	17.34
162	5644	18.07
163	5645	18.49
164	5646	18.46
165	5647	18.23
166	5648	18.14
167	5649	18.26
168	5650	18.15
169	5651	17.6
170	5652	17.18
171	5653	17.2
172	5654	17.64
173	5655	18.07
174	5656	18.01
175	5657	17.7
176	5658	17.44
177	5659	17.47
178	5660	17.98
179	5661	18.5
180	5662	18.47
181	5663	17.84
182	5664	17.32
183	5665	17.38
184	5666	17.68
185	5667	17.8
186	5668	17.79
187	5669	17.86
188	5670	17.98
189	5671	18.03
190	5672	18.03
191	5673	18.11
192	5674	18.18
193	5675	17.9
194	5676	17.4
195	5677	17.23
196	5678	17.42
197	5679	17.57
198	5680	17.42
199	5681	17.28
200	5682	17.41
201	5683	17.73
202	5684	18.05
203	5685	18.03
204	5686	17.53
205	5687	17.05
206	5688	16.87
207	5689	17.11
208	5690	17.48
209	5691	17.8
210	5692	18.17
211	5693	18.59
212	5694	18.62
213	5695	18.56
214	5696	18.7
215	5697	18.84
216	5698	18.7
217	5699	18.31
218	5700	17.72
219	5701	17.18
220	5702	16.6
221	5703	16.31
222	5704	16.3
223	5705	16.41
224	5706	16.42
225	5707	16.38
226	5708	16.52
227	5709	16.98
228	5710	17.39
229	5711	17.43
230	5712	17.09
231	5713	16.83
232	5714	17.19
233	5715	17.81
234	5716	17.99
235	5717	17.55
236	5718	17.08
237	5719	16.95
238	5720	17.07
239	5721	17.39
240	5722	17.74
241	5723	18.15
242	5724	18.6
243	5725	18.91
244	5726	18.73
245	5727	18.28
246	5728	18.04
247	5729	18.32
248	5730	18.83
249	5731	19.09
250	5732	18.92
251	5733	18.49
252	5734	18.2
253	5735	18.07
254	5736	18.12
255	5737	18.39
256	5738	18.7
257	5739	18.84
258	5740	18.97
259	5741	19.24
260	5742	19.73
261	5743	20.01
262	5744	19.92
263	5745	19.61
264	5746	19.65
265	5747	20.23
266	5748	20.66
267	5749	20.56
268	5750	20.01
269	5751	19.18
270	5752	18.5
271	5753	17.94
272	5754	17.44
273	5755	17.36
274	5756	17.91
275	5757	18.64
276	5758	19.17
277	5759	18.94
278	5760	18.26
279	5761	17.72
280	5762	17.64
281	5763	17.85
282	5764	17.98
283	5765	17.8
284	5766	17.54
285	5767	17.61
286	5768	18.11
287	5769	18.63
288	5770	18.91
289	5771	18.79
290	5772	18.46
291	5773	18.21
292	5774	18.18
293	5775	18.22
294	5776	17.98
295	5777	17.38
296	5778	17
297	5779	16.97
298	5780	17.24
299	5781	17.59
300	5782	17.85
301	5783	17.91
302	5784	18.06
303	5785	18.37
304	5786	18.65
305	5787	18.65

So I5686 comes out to 0.3 Angstrom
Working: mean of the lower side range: 17.3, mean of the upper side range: 18.2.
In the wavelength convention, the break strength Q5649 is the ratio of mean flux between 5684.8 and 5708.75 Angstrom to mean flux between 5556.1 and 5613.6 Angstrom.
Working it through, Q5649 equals 1.0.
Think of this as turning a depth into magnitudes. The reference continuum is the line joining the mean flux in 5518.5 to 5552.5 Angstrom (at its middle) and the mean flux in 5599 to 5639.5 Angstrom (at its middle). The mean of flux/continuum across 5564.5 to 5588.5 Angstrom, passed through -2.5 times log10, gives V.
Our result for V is 0.03 mag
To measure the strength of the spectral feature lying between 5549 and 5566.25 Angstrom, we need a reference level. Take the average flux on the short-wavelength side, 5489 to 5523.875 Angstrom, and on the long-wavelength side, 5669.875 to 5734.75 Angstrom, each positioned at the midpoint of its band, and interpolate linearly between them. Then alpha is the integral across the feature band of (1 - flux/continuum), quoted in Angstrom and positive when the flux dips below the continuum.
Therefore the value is -0.3 Angstrom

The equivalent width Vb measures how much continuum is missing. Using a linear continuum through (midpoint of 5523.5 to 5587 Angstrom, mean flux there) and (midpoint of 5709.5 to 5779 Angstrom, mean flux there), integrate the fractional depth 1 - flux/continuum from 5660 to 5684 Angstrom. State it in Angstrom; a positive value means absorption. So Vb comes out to 0.33 Angstrom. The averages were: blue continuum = 17.5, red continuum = 18.3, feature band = 17.8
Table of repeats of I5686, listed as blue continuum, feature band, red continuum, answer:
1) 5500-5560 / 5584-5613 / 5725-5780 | 1.1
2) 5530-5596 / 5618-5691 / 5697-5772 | 0.7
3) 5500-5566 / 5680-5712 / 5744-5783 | 1.1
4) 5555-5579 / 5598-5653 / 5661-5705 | 0.4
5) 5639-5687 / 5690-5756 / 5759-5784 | -1.2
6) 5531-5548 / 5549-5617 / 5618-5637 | 0.9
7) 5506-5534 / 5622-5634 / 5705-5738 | 0.1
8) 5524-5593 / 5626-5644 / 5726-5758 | 0.4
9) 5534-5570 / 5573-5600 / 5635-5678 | 1.1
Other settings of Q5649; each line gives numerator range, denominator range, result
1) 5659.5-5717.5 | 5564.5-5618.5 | 1.03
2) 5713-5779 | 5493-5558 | 1.06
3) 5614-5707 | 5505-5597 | 1.02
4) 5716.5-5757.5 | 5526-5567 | 1.06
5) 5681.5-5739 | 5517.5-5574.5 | 1.01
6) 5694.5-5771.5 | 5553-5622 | 1.06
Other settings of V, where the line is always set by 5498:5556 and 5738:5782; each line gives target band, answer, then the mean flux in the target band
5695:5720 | 0.06 mag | 17.3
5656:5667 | 0.01 mag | 17.8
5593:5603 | 0.04 mag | 17.1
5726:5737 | 0.00 mag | 18.4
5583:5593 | 0.06 mag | 16.7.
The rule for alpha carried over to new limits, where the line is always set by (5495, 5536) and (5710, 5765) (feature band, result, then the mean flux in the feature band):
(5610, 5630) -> 0.6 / 17.2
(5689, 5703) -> 0.2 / 18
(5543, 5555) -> 0.0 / 17.4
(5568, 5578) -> 0.3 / 17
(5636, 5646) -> 0.2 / 17.5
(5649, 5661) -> 0.2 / 17.7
